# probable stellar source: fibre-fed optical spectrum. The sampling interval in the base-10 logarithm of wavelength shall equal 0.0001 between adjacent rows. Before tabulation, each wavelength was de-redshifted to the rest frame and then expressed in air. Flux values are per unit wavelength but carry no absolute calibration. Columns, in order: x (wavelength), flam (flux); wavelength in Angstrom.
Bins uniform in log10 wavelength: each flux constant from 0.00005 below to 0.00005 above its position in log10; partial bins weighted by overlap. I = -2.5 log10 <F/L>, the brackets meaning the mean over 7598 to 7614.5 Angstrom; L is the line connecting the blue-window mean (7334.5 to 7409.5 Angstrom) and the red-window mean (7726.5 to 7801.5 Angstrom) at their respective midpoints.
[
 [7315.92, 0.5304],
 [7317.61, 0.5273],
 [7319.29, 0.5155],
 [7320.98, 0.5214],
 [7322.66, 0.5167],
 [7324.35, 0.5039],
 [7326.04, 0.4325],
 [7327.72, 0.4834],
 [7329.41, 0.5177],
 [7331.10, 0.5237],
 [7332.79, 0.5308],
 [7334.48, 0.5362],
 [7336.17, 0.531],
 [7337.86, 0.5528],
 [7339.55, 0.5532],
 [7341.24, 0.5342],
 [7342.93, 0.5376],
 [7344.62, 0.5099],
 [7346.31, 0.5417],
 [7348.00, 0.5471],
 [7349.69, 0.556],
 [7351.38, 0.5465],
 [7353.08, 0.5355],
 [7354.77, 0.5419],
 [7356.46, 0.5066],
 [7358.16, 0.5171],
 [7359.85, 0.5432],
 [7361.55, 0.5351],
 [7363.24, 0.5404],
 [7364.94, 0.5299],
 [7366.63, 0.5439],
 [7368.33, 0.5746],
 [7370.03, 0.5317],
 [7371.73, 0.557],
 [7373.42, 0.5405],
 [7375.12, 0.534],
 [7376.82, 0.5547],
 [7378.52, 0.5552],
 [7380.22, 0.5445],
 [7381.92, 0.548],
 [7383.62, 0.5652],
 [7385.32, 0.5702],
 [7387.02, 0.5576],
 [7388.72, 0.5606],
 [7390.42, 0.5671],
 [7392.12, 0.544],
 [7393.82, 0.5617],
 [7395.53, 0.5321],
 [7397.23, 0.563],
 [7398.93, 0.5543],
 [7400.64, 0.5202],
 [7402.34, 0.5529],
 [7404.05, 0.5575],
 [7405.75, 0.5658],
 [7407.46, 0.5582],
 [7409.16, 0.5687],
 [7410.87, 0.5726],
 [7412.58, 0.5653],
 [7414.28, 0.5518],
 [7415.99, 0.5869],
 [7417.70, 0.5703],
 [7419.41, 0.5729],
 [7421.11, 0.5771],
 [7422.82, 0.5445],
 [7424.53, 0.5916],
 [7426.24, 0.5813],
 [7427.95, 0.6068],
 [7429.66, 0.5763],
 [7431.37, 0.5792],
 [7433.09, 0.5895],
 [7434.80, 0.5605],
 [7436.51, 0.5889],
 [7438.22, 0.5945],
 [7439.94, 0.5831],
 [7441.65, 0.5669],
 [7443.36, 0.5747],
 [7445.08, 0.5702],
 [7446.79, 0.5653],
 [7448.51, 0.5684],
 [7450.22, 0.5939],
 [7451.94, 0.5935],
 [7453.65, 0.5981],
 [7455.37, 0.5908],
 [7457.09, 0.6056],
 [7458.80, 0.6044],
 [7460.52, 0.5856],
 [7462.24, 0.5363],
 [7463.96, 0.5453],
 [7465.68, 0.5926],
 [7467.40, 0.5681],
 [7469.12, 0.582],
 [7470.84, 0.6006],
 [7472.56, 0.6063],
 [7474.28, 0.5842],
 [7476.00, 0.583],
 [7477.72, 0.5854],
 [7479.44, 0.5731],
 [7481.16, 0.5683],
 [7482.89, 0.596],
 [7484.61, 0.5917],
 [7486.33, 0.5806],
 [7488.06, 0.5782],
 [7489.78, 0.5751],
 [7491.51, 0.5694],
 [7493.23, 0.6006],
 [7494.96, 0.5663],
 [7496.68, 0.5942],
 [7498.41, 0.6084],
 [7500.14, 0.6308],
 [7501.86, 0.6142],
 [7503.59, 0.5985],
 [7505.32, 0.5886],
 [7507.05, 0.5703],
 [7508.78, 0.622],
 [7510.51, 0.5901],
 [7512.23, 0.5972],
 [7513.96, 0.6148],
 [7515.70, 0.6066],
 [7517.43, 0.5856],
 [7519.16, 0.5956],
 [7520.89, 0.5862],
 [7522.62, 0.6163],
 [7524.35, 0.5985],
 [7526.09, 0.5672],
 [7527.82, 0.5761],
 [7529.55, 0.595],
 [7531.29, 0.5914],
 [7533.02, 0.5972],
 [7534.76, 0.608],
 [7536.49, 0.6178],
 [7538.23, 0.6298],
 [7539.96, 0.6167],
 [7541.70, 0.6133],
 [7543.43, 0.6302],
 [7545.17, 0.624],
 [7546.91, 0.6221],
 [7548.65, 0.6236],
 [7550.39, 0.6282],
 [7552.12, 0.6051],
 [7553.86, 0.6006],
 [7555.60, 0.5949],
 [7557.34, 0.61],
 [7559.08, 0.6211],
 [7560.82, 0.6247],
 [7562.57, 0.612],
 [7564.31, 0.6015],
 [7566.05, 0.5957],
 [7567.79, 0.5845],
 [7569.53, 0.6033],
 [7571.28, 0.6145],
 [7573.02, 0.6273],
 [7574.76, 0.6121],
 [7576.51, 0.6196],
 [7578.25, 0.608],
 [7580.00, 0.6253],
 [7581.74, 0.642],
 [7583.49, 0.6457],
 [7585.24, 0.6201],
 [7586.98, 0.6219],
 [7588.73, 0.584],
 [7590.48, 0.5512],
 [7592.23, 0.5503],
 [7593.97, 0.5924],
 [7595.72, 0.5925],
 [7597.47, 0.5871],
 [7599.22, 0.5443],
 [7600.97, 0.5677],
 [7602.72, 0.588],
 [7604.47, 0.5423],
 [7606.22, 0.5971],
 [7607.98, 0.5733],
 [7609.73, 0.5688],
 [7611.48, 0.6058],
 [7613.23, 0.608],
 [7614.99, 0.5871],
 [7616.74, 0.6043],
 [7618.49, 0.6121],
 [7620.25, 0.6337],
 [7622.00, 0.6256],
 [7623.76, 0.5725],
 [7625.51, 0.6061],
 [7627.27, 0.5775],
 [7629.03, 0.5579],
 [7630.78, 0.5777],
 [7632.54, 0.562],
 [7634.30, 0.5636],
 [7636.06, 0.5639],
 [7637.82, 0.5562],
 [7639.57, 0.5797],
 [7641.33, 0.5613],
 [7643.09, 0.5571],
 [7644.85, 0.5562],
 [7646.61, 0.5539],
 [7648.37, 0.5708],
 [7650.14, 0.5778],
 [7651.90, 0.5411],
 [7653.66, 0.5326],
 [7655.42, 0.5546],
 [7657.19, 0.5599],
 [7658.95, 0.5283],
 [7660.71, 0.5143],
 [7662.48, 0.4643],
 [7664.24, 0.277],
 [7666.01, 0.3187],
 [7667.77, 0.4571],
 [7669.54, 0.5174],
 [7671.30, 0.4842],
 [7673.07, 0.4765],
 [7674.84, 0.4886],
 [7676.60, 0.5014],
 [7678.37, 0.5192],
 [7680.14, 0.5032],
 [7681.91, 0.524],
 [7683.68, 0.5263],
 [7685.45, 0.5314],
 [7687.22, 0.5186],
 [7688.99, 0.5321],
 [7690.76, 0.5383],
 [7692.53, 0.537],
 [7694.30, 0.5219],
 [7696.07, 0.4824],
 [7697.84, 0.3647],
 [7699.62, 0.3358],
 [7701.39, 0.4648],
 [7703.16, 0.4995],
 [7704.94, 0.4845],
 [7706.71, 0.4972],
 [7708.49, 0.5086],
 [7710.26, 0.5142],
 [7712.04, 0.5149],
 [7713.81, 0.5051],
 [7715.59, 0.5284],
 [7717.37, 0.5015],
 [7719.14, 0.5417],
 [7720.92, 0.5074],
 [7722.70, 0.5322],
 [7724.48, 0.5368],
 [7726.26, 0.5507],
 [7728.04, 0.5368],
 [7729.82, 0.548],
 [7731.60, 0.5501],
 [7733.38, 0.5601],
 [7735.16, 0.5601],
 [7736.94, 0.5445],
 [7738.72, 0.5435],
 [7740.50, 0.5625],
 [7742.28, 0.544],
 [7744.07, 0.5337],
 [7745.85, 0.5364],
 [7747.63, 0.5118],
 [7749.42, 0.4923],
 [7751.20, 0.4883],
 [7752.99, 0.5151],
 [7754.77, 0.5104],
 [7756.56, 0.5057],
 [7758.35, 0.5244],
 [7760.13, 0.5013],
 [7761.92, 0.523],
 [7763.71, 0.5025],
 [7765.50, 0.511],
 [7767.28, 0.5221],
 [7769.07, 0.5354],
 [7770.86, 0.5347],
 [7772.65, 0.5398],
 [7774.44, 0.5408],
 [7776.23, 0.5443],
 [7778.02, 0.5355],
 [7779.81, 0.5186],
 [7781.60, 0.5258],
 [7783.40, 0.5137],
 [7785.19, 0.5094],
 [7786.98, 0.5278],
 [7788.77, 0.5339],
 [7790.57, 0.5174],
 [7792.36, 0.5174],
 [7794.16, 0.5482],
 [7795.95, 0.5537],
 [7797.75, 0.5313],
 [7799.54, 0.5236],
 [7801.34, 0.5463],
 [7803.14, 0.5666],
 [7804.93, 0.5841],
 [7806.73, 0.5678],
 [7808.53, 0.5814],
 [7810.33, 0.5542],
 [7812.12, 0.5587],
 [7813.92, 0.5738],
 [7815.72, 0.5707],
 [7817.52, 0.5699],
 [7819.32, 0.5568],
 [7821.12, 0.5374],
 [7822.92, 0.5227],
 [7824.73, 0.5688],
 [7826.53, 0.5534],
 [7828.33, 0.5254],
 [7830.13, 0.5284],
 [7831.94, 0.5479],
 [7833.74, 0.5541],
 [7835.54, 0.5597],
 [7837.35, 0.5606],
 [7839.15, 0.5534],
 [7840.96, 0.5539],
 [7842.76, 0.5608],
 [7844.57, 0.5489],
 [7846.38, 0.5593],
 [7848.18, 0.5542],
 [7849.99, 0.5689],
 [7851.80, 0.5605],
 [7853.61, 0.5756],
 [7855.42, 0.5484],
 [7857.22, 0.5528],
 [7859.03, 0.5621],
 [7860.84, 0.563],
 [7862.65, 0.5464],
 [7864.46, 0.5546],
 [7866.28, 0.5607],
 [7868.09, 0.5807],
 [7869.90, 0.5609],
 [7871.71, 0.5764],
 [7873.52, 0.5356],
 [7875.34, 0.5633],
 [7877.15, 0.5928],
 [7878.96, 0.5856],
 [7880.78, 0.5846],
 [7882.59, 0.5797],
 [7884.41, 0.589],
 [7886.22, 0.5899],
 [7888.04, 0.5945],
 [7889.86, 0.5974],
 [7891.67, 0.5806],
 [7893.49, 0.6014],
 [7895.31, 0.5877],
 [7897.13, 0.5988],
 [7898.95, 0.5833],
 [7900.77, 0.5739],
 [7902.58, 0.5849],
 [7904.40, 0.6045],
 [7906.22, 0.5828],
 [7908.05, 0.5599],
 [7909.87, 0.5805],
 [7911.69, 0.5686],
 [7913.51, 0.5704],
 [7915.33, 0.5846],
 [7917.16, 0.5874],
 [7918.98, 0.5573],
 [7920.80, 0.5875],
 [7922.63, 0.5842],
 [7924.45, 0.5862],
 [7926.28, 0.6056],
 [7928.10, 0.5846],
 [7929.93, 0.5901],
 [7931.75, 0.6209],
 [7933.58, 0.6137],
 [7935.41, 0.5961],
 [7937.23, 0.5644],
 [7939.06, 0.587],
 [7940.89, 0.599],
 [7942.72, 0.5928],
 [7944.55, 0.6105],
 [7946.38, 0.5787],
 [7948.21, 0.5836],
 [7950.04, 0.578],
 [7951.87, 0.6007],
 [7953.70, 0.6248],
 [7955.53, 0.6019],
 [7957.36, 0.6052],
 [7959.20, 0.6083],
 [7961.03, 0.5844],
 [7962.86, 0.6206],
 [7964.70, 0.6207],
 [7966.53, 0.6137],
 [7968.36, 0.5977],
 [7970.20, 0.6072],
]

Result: -0.08 mag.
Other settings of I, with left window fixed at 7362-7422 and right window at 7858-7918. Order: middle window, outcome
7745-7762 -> 0.12 mag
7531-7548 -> -0.10 mag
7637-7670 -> 0.11 mag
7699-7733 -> 0.12 mag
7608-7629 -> -0.06 mag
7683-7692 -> 0.08 mag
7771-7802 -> 0.08 mag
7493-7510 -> -0.07 mag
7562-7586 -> -0.09 mag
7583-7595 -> -0.05 mag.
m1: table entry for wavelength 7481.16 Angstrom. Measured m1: 0.5683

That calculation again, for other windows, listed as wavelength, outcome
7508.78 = 0.622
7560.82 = 0.6247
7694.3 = 0.5219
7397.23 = 0.563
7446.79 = 0.5653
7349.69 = 0.556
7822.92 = 0.5227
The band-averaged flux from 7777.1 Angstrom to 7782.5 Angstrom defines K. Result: 0.527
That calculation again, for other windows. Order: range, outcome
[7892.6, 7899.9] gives 0.592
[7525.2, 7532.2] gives 0.582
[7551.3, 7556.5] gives 0.6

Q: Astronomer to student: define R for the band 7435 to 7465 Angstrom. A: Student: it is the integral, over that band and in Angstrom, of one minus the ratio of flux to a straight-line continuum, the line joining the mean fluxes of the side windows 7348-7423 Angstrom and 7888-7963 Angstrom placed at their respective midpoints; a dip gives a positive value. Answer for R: -1.3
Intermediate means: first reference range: 0.552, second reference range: 0.59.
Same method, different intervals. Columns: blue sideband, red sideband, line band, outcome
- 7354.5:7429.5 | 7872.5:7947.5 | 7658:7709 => 8.3 Angstrom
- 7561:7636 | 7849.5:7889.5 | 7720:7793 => 6.5 Angstrom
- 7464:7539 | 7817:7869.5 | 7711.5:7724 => 1.1 Angstrom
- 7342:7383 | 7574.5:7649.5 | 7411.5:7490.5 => -3.3 Angstrom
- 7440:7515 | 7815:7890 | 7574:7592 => -1.0 Angstrom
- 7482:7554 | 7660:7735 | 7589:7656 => -4.4 Angstrom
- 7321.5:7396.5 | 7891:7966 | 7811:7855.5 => 2.1 Angstrom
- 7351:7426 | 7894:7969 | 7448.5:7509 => -3.0 Angstrom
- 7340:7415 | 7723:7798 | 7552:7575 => -2.9 Angstrom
